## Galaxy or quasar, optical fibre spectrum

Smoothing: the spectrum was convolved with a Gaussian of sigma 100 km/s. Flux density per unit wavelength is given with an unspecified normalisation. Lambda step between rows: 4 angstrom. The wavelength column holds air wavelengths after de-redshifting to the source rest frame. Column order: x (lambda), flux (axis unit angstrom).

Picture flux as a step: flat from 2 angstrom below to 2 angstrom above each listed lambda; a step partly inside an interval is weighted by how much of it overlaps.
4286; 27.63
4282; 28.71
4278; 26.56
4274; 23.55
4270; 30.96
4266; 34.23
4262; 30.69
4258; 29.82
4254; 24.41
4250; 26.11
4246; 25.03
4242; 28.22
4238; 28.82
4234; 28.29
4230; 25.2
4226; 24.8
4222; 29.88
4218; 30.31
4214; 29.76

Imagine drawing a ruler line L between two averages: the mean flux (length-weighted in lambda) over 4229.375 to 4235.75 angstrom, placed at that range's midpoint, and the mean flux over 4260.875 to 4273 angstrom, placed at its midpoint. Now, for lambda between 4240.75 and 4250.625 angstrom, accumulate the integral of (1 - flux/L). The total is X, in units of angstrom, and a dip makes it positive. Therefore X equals 0.8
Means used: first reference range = 27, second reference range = 31.4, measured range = 26.4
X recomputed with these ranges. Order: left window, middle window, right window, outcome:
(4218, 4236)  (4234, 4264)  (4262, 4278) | 0.80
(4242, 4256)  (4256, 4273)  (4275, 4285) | -2.92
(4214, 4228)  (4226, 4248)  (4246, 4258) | 0.25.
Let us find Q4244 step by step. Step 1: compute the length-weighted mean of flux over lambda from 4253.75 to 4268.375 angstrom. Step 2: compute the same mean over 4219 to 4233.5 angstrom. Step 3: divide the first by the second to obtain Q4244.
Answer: 1.1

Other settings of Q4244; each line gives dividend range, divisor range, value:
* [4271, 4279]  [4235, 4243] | 0.90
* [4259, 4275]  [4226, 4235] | 1.16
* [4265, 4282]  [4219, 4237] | 1.04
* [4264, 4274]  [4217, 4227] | 1.08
